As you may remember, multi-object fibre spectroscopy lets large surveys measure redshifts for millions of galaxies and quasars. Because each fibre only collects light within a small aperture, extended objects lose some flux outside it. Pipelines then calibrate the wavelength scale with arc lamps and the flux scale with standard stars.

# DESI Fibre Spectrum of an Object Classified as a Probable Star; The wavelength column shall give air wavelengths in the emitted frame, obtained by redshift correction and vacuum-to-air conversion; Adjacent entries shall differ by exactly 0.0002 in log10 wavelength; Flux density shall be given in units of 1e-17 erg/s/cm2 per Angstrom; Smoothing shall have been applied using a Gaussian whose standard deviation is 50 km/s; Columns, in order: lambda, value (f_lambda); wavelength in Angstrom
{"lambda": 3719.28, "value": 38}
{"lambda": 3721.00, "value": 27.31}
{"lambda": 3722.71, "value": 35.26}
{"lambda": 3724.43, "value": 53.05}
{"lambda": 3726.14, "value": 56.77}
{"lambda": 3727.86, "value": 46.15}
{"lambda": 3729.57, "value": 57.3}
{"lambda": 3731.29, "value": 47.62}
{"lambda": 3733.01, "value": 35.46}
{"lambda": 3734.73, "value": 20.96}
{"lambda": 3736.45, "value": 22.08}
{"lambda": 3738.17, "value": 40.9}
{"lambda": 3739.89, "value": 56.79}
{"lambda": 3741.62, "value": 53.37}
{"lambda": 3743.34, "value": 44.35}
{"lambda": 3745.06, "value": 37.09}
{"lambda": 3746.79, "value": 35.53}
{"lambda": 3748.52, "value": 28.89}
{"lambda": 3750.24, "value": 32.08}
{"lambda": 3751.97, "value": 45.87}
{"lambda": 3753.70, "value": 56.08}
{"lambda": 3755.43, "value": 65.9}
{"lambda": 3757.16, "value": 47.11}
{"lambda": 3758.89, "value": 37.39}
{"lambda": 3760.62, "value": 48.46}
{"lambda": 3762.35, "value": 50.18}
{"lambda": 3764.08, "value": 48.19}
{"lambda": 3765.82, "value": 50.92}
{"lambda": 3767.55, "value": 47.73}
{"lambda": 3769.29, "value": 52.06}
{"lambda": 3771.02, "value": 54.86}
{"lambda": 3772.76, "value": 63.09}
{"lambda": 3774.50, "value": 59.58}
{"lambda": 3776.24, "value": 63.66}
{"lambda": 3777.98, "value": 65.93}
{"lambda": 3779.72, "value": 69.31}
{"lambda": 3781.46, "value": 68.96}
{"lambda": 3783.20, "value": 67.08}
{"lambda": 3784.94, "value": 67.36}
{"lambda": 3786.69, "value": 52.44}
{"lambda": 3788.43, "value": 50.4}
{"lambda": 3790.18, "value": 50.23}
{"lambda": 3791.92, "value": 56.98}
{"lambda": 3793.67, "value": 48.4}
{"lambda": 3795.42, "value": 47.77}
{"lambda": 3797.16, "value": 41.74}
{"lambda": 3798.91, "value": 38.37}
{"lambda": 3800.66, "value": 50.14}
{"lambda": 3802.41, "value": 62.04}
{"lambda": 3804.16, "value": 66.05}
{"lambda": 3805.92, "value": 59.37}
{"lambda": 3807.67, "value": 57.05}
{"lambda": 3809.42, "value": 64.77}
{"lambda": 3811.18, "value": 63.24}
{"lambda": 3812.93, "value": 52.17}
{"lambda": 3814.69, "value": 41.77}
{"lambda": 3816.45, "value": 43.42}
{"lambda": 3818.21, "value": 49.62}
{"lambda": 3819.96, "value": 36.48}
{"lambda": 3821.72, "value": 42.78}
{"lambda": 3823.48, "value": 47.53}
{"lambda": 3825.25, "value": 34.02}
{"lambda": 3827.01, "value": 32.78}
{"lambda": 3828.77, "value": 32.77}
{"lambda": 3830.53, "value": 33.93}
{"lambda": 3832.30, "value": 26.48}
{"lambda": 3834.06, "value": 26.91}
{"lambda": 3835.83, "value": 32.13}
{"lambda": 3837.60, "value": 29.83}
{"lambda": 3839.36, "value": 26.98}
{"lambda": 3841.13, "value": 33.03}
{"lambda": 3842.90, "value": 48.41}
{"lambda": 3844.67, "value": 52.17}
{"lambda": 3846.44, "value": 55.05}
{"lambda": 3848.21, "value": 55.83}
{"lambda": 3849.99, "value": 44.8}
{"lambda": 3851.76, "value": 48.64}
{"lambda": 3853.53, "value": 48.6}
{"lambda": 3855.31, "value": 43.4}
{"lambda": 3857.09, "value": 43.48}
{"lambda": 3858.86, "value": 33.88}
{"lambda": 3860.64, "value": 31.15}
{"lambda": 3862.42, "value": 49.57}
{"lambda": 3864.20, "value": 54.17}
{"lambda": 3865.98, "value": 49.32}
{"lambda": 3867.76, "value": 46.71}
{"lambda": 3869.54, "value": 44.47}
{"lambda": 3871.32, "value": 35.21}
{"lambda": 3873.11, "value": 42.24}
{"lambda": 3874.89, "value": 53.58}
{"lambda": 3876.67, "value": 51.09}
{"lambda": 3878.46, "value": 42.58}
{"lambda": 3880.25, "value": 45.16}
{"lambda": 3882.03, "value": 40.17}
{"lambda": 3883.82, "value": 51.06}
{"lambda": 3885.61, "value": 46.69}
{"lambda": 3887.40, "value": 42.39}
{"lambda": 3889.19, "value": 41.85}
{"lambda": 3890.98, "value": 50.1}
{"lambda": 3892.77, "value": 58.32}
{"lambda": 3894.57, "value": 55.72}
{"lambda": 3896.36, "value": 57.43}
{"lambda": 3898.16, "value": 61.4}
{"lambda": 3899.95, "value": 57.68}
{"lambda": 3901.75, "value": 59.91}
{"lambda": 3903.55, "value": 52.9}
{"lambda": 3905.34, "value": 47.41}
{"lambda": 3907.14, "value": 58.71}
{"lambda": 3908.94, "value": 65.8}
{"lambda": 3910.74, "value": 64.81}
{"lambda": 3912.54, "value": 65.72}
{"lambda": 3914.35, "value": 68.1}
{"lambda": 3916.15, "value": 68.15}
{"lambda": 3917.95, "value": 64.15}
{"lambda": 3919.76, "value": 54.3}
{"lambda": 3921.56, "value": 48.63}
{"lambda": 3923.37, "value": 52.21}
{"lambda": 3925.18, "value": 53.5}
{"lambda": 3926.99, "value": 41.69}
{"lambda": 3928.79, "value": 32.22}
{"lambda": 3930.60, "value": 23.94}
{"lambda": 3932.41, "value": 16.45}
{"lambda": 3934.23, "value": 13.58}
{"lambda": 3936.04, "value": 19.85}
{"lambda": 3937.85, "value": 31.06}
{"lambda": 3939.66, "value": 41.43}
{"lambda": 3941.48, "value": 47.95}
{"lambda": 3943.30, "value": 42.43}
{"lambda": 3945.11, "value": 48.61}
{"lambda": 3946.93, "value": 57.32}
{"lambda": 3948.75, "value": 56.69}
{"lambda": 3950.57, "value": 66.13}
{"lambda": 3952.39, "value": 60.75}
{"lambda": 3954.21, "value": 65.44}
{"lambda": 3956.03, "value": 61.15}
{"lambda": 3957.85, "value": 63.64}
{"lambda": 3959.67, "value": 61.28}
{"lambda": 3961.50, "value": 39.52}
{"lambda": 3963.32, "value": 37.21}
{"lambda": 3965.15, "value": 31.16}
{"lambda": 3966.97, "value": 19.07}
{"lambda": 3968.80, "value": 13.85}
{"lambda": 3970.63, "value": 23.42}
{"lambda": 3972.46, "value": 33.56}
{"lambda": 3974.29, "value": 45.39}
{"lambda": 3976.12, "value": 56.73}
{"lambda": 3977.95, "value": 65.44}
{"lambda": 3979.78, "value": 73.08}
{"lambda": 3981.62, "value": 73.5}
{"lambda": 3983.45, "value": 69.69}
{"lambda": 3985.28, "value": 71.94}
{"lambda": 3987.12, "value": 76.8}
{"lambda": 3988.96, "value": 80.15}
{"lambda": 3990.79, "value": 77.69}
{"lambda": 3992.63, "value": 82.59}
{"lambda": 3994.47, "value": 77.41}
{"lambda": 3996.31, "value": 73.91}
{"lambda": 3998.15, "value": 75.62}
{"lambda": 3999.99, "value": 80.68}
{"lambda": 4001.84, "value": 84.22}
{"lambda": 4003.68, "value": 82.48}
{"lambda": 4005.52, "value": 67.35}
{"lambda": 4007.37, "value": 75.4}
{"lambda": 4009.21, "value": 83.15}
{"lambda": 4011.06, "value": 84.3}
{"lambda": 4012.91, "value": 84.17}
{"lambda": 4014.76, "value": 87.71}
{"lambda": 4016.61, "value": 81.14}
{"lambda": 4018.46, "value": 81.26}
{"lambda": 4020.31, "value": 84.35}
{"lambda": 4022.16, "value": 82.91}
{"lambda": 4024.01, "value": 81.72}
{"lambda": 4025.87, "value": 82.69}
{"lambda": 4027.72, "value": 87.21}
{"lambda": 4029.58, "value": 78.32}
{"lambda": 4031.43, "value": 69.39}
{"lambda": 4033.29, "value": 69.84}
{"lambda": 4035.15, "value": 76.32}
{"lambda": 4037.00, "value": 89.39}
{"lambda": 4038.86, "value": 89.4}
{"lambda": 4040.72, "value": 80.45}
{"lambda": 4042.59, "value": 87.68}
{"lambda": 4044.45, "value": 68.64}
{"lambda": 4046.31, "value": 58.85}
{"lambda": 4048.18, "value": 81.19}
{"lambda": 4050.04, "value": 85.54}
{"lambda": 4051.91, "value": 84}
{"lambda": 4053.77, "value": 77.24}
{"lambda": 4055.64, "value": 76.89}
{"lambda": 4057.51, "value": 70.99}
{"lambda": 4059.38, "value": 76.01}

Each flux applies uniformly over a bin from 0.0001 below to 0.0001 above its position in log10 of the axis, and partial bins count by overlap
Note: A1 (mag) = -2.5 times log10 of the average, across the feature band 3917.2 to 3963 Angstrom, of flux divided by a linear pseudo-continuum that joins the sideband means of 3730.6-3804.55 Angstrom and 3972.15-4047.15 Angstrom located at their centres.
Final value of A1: 0.43 mag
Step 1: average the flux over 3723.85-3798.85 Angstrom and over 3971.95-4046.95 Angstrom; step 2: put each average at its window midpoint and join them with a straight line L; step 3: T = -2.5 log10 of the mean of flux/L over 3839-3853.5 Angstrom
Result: 0.26 mag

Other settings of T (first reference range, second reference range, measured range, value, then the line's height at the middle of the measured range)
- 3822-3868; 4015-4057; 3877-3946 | 0.116 mag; 54.4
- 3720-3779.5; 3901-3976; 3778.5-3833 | -0.076 mag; 46.9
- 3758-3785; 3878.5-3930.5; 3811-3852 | 0.328 mag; 55.2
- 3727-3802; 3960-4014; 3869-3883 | 0.264 mag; 56.5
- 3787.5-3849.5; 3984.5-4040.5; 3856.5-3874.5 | 0.236 mag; 53.8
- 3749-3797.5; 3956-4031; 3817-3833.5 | 0.463 mag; 57.2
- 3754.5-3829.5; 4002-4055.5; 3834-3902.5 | 0.311 mag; 61.3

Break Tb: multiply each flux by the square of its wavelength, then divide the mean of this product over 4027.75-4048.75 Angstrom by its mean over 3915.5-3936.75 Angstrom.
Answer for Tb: 2.03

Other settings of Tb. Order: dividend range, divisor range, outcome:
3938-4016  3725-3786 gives 1.39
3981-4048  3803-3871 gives 1.95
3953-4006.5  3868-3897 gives 1.35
